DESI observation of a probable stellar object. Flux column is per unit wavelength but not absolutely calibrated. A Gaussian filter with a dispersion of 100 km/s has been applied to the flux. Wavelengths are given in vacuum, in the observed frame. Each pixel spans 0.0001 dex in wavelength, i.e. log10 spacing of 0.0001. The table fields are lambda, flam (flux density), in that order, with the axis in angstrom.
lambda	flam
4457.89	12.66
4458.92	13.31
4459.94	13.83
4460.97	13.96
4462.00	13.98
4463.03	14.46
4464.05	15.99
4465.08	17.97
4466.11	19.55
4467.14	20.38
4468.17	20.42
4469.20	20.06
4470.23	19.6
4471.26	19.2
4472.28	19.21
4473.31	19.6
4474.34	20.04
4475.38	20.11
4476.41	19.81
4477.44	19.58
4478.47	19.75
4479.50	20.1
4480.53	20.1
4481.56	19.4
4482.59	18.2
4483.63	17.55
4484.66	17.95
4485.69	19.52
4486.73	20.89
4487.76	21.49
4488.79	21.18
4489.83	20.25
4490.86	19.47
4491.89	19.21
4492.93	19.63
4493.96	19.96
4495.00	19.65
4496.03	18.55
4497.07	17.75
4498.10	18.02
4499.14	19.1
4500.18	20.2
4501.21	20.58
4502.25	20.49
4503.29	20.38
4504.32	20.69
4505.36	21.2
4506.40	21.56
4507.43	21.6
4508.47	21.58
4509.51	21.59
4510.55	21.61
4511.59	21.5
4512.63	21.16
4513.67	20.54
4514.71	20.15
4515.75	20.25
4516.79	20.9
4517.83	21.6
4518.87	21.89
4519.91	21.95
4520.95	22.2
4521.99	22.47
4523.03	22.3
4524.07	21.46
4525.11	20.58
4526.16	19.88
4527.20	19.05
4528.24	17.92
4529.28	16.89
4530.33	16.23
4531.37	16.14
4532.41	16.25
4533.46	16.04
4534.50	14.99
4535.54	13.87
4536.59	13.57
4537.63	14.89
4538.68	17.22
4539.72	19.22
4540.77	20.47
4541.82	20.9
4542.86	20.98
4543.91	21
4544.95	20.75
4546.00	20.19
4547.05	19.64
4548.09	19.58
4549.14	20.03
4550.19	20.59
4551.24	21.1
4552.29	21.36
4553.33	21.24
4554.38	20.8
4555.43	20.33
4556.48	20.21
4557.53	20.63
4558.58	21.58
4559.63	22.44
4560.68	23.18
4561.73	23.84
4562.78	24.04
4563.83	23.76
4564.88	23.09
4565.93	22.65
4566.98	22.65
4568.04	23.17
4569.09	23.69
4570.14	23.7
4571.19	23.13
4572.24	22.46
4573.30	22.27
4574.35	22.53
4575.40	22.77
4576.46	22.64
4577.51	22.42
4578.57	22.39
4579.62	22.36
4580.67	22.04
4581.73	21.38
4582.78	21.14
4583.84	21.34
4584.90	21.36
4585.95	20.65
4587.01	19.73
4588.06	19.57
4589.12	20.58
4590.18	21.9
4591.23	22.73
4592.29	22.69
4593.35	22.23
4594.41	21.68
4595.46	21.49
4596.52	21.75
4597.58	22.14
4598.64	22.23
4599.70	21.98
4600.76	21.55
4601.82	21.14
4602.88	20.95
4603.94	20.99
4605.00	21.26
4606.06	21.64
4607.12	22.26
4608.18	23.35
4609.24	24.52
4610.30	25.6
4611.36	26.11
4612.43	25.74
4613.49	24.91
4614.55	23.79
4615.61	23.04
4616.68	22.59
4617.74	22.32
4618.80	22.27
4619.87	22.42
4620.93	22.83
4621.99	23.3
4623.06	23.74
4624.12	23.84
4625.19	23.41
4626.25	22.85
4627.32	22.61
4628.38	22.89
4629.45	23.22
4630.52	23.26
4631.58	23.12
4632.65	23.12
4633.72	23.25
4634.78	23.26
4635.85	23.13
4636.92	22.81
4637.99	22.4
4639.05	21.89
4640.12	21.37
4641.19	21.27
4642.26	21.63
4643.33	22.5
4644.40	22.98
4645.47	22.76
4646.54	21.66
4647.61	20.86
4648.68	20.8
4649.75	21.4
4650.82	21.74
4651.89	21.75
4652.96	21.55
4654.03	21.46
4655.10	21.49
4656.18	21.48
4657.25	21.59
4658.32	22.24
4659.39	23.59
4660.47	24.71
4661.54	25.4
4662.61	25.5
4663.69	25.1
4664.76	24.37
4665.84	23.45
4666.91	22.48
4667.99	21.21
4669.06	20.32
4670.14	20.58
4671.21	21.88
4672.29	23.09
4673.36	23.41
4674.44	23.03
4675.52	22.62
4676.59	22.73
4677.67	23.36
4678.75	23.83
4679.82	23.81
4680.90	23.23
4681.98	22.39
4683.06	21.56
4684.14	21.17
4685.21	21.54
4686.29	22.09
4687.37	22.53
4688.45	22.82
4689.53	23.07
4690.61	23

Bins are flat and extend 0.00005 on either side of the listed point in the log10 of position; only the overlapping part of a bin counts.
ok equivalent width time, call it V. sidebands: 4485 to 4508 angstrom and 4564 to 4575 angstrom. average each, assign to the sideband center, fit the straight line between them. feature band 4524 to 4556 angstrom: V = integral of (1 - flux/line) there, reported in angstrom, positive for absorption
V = 4.4 angstrom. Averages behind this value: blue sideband 20.1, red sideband 23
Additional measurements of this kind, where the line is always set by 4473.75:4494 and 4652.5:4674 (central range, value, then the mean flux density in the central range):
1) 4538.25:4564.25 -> -0.2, 21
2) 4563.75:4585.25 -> -1.3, 22.5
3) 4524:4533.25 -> 1.1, 18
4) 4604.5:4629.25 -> -1.6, 23.4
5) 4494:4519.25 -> -0.5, 20.5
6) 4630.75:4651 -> 0.1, 22.2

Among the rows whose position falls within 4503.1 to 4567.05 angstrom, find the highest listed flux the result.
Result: 24.04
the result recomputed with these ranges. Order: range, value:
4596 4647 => 26.11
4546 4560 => 22.44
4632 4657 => 23.26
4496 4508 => 21.6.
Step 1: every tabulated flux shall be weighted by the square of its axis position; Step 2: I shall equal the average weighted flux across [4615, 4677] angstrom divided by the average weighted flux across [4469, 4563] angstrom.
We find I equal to 1.2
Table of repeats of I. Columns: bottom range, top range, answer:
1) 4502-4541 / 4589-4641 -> 1.21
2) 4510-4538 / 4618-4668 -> 1.25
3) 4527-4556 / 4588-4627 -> 1.25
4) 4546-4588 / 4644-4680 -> 1.08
